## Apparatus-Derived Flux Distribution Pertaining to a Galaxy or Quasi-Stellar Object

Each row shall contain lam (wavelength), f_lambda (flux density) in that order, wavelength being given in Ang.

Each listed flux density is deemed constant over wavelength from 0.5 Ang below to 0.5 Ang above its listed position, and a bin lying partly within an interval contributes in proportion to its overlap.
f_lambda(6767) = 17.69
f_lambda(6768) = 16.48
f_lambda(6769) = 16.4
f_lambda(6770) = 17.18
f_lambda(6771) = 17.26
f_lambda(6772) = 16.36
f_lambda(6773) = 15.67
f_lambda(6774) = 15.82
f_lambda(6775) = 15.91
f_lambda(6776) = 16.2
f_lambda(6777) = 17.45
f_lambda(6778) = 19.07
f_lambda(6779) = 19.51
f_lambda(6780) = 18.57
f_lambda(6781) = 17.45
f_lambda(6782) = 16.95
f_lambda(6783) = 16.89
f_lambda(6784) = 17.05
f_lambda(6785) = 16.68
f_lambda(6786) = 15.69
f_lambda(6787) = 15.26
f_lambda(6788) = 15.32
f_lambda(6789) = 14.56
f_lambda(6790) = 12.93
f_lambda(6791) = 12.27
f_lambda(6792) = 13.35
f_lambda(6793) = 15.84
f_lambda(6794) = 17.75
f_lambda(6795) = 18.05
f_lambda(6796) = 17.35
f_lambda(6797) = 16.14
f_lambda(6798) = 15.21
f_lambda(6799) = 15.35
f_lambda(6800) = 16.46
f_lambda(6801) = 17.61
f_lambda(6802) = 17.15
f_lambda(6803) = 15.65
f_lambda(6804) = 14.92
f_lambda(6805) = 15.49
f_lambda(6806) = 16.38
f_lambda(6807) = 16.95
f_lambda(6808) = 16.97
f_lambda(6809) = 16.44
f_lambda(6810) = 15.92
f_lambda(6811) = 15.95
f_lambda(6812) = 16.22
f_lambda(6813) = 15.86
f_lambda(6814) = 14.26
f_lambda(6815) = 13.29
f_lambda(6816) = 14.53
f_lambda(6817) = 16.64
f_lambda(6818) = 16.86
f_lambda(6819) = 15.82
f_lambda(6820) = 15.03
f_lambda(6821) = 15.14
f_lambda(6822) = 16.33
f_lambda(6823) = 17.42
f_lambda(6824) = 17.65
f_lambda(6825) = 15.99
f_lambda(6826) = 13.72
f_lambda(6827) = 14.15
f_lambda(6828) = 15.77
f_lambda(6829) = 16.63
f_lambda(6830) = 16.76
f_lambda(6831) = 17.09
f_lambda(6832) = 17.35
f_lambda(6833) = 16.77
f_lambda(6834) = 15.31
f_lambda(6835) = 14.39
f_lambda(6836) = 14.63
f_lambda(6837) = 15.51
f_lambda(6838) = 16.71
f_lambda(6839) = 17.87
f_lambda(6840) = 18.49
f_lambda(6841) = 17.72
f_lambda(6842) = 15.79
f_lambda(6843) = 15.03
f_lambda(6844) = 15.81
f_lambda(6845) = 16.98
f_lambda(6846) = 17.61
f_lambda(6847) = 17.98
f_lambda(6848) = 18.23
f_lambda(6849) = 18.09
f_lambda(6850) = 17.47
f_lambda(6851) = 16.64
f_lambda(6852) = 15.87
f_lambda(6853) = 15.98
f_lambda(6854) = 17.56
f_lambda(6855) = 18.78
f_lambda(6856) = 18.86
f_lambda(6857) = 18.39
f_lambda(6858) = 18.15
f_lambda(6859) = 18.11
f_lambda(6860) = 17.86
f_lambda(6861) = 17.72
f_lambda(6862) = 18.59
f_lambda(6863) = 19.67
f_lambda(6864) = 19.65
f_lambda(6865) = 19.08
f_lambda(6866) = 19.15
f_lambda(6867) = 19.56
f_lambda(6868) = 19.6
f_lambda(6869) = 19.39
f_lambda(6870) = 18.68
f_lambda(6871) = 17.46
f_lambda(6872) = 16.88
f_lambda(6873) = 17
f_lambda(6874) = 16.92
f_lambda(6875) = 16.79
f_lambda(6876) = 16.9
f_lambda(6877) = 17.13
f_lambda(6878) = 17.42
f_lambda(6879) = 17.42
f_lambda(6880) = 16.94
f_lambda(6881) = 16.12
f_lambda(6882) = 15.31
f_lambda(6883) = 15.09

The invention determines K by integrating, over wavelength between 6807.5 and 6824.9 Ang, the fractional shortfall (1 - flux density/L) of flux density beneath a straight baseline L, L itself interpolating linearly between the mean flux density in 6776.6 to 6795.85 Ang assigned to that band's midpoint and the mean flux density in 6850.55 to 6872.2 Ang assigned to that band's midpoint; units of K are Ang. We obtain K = 1.24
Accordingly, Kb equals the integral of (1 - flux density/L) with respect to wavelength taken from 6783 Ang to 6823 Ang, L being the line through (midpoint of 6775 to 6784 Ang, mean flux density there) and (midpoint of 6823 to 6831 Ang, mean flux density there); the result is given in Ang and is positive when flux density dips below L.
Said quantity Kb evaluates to 2.4 Ang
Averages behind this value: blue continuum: 17.6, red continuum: 16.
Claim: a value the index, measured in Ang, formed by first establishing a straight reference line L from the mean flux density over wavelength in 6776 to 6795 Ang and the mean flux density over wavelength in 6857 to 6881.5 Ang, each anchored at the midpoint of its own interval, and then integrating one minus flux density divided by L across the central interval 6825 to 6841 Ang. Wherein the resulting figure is 1.07 Ang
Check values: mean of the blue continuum 16.3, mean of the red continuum 18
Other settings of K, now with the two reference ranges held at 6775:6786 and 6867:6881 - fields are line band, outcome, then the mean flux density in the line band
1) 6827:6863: 1.04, 17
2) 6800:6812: 0.79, 16.3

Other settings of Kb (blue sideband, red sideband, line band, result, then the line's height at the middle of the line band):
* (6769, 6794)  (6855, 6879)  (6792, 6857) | 3.3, 17.2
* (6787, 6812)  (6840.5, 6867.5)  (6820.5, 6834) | 0.5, 16.8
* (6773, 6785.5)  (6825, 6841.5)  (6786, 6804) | 1.4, 16.9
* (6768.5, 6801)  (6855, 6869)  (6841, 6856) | 1.1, 18.4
